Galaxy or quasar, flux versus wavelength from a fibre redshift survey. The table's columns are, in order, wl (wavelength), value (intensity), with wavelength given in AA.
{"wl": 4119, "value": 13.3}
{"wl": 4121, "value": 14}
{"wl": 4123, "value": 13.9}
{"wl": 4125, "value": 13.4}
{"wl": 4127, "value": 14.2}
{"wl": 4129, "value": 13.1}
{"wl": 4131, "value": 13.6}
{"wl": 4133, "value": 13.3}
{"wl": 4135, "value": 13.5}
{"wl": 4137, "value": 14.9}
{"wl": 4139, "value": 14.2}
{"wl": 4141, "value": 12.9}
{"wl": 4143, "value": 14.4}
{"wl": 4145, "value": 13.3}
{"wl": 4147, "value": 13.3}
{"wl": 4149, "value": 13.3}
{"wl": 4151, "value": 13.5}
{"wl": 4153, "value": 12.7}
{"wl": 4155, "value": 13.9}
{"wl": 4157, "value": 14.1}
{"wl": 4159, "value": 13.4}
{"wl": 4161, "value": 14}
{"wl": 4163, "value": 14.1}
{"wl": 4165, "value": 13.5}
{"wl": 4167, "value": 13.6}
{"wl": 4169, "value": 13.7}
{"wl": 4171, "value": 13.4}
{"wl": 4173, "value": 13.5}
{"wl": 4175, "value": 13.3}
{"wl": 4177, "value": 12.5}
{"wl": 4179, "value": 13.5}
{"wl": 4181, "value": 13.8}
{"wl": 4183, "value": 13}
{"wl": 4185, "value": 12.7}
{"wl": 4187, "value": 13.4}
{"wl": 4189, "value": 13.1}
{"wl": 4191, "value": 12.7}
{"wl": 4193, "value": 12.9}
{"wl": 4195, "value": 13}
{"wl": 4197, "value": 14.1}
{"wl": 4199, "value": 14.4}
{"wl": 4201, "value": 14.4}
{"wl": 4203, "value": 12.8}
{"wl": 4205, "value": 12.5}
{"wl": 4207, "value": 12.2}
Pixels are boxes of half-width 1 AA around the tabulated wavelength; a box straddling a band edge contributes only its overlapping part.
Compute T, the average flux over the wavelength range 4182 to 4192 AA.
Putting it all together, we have 13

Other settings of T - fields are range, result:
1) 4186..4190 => 13.2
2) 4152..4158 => 13.6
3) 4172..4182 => 13.3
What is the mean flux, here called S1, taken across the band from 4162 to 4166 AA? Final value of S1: 13.8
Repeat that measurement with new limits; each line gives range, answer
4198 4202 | 14.4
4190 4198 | 13.2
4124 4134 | 13.5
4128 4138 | 13.7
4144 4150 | 13.3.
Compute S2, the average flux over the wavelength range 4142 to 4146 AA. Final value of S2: 13.9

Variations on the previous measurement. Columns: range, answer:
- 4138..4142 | 13.6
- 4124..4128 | 13.8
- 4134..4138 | 14.2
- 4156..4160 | 13.8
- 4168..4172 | 13.6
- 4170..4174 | 13.4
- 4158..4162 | 13.7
